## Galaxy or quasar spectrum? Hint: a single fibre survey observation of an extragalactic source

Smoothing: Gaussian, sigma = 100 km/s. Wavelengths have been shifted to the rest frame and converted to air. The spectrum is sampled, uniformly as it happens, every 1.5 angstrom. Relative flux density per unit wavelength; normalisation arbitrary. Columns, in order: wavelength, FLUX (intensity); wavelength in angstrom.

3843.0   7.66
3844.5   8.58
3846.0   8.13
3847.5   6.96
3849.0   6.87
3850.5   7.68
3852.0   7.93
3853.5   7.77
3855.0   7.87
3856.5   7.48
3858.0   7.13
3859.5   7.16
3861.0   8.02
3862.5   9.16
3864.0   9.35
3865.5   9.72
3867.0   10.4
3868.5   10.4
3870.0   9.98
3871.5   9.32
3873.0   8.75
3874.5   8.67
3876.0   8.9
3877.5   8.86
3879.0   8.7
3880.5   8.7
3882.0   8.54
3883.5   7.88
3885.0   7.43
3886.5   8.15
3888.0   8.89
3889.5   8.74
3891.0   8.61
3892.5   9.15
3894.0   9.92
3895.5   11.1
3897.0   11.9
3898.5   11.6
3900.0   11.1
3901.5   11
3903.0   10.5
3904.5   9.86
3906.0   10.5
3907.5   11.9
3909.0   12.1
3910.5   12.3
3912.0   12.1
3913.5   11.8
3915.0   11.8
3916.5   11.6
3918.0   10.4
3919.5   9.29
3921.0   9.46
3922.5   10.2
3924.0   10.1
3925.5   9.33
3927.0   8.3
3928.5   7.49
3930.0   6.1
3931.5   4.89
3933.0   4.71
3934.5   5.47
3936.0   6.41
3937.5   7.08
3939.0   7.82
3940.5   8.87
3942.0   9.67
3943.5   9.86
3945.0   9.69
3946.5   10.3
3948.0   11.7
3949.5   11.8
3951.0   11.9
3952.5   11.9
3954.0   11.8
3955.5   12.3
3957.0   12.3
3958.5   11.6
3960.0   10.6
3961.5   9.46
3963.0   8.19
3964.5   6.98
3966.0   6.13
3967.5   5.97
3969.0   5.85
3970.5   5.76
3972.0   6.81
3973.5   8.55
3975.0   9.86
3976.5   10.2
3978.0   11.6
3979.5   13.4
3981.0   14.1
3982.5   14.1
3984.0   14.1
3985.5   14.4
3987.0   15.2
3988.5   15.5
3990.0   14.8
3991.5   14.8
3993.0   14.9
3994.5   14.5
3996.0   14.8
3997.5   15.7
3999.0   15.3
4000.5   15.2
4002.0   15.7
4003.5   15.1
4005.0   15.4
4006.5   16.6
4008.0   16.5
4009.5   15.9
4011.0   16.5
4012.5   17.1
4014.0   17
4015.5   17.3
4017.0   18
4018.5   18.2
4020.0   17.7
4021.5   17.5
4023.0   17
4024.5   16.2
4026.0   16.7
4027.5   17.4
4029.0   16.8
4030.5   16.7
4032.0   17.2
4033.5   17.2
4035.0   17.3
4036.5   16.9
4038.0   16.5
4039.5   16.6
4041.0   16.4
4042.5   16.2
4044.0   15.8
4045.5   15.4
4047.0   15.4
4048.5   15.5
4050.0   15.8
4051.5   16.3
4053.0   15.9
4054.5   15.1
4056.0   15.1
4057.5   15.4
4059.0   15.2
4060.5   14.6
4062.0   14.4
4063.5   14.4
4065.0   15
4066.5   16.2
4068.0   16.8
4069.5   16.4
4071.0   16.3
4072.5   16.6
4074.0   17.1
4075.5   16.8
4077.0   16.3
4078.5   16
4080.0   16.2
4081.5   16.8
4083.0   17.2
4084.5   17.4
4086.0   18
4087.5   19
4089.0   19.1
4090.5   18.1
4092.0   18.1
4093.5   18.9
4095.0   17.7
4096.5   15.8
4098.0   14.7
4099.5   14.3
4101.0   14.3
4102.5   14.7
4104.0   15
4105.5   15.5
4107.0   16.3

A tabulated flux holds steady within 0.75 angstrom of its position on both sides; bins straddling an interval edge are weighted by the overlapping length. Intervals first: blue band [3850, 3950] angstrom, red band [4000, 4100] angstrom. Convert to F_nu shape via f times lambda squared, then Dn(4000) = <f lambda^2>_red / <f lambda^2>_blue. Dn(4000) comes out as 1.92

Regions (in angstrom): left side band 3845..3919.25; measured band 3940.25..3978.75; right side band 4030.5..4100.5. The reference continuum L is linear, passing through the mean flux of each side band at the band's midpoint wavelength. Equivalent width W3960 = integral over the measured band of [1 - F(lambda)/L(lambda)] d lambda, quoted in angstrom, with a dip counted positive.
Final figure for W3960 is 8.4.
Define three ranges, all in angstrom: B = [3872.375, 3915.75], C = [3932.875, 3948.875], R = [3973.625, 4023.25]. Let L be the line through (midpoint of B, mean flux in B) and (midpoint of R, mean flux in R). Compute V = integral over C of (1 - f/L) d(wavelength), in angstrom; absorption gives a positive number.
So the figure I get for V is 5.0 angstrom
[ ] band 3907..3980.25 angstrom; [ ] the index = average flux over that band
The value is 9.45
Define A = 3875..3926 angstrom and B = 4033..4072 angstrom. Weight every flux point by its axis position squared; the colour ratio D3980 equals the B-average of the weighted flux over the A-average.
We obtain 1.7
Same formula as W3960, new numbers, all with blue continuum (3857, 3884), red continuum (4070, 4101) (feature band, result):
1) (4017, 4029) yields -2.2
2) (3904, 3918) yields -1.5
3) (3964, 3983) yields 5.4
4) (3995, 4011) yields -2.1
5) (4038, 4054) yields -0.5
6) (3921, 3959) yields 7.5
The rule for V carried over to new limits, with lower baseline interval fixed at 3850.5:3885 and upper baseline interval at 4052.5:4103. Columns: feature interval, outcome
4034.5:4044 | -1.1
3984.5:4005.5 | -2.9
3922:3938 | 5.3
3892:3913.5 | -2.6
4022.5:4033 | -1.7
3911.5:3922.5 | -0.5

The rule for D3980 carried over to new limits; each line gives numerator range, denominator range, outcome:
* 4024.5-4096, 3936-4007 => 1.49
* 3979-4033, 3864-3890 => 1.90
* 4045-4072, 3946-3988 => 1.53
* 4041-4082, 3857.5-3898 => 1.92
